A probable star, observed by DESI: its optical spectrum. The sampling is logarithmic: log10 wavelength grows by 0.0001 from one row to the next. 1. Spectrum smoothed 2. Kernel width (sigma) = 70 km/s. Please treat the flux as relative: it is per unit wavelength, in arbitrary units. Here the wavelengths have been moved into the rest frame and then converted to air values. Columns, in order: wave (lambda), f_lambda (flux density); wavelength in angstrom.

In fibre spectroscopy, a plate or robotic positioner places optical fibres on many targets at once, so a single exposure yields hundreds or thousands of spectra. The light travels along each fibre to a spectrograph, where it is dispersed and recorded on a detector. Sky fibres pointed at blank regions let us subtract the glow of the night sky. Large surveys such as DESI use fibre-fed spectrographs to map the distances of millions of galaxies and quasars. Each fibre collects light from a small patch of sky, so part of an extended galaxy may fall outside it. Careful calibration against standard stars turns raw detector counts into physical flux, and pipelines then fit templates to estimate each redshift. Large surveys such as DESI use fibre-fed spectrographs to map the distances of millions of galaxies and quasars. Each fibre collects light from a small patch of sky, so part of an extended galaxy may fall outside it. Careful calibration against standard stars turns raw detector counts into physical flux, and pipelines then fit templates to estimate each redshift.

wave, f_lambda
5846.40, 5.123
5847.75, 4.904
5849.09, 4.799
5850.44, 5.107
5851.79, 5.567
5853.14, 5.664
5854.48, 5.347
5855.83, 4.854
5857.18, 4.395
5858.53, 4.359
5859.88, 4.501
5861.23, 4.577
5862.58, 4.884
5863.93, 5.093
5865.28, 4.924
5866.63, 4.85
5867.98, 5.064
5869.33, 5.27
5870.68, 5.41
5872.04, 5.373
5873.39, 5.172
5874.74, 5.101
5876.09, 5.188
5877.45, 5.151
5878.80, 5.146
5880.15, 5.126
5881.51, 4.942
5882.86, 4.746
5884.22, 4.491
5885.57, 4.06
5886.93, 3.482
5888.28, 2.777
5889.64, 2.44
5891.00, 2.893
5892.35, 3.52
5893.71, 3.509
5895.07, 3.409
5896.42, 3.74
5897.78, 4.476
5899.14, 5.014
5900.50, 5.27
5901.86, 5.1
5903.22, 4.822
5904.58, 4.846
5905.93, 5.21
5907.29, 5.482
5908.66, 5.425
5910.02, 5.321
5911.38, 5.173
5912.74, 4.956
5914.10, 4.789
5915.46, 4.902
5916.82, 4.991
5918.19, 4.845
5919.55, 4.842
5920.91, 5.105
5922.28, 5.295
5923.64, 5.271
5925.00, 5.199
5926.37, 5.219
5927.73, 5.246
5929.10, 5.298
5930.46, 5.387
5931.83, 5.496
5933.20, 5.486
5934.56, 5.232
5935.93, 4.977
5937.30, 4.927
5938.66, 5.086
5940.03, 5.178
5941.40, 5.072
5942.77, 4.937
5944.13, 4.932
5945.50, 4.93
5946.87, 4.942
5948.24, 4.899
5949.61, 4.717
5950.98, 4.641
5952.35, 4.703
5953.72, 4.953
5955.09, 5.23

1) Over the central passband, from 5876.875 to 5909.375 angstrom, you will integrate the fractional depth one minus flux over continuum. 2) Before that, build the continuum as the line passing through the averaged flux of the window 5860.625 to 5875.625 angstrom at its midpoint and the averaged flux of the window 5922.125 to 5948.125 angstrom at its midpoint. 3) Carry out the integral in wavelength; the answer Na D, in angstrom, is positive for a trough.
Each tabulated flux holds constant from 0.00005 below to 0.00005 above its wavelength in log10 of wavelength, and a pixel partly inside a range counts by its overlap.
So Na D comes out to 4.6 angstrom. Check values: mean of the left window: 5.07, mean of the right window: 5.16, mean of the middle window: 4.38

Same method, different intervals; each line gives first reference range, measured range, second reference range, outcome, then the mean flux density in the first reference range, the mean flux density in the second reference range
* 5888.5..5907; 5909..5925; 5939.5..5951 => -2.1 angstrom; 4.17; 4.93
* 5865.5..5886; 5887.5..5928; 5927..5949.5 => 3.5 angstrom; 5.02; 5.12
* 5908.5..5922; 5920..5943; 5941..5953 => -1.2 angstrom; 5.03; 4.86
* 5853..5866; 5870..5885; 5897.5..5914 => -0.4 angstrom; 4.83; 5.1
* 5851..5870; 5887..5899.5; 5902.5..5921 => 3.8 angstrom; 4.95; 5.05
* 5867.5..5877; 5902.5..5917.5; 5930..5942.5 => 0.3 angstrom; 5.22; 5.19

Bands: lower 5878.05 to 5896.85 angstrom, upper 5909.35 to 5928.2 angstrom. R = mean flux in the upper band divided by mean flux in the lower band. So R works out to 1.31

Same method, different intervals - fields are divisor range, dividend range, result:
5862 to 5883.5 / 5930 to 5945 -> 1.01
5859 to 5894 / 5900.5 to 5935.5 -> 1.14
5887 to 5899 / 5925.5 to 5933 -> 1.55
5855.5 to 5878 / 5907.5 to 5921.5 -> 1.02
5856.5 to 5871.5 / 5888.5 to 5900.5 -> 0.76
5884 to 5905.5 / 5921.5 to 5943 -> 1.30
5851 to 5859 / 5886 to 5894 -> 0.62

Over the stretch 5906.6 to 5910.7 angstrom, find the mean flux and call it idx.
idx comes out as 5.4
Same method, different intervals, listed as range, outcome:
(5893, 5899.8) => 4.02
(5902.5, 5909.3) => 5.15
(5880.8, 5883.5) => 4.85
